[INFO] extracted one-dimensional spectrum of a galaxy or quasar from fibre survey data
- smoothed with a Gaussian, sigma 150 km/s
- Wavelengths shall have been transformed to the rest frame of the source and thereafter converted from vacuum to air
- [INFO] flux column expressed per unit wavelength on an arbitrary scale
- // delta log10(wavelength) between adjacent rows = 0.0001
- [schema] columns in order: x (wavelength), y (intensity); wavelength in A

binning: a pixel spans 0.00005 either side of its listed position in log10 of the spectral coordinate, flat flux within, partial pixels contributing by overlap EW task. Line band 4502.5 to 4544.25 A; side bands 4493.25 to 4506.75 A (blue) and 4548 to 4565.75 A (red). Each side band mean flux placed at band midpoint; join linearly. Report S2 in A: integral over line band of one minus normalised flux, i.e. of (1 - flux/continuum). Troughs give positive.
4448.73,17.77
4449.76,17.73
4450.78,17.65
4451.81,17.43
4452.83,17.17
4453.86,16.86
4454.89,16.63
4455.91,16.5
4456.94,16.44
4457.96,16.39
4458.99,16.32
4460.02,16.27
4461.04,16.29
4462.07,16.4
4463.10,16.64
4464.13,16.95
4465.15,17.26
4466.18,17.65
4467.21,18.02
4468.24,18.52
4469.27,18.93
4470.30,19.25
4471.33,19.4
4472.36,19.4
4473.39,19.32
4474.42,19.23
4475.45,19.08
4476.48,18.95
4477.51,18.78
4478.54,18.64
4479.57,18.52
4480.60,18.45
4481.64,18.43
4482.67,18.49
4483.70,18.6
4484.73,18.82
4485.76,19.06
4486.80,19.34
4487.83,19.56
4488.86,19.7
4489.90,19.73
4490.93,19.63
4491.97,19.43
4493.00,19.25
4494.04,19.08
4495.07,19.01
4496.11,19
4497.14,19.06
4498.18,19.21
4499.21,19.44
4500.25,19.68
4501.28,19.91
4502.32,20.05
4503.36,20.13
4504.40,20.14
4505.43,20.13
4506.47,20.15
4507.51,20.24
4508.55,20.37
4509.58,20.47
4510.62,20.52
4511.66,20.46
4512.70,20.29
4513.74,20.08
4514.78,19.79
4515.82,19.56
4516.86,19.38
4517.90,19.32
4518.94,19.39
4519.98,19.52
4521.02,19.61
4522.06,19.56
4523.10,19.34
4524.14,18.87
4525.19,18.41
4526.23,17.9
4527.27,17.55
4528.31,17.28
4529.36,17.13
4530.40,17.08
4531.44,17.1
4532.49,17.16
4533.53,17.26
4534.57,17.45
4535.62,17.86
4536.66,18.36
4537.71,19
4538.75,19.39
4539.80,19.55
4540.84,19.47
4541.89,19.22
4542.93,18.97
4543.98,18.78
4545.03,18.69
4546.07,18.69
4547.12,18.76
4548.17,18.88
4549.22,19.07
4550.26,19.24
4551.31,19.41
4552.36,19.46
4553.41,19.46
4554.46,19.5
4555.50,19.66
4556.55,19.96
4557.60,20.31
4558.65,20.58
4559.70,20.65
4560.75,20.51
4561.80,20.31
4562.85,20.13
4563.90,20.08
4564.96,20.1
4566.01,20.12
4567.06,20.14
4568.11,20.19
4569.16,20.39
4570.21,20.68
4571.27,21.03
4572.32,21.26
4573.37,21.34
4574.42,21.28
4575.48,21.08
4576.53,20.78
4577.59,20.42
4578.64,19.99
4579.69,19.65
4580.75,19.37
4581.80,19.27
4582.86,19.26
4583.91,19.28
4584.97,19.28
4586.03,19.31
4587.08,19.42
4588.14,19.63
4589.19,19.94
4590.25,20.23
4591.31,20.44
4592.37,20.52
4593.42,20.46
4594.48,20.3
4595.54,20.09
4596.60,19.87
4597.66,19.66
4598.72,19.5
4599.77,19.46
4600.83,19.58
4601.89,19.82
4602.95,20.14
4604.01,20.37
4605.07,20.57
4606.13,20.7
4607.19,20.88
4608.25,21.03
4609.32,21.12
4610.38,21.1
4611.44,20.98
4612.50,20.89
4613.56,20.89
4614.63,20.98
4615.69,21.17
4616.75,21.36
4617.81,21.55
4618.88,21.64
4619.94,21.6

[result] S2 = 1.36 A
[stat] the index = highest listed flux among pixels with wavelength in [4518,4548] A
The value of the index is 19.61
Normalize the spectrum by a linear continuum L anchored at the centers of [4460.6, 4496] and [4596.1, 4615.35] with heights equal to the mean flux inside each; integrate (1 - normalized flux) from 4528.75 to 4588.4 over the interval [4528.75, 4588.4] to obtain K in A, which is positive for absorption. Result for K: 0.9 A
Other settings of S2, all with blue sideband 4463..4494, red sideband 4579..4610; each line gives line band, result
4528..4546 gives 1.1 A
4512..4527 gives -0.1 A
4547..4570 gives -0.3 A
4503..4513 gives -0.6 A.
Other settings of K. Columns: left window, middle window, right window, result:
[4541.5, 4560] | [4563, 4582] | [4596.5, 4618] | -0.5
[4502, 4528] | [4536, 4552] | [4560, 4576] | 0.9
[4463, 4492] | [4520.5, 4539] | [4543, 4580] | 1.4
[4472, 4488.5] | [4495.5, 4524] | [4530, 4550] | -1.7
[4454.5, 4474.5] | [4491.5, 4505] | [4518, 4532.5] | -1.1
